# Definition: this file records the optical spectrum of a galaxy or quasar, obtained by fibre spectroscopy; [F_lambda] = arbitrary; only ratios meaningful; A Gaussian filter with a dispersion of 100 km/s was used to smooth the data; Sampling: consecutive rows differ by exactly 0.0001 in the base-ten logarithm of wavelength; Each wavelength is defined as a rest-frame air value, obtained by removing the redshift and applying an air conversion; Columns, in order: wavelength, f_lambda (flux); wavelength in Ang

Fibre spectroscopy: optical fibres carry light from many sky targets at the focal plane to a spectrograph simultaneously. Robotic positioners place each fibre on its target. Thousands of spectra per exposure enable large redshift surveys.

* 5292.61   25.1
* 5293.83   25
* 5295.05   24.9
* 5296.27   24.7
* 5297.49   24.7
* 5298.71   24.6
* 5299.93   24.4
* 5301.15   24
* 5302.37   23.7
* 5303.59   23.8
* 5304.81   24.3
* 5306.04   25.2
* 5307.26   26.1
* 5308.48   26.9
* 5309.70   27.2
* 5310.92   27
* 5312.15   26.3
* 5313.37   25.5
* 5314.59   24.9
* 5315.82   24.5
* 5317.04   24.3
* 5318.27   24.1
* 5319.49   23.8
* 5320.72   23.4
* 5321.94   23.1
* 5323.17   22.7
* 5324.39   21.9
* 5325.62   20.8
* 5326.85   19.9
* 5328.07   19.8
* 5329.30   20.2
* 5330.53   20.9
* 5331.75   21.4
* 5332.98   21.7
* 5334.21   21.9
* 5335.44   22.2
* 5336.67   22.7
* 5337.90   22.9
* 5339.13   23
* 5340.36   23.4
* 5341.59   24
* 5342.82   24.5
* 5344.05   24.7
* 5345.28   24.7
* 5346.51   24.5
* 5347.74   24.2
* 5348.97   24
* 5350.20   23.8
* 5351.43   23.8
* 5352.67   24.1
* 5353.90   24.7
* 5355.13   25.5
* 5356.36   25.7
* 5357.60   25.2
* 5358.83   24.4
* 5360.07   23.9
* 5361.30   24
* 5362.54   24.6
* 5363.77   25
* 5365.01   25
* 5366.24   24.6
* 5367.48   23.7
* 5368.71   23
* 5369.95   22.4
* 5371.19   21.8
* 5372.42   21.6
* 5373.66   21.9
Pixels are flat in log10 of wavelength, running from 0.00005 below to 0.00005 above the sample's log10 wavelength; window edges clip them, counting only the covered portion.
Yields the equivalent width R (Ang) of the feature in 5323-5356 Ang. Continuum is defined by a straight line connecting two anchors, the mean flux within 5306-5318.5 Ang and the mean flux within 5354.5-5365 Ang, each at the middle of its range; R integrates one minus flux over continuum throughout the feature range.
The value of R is 3.0 Ang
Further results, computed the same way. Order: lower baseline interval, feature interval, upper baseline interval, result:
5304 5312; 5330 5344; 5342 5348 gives 1.2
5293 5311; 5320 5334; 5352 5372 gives 1.8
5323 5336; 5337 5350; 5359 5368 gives -0.8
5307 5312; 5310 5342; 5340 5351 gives 3.3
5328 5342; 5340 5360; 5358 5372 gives -1.3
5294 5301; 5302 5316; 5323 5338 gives -1.2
